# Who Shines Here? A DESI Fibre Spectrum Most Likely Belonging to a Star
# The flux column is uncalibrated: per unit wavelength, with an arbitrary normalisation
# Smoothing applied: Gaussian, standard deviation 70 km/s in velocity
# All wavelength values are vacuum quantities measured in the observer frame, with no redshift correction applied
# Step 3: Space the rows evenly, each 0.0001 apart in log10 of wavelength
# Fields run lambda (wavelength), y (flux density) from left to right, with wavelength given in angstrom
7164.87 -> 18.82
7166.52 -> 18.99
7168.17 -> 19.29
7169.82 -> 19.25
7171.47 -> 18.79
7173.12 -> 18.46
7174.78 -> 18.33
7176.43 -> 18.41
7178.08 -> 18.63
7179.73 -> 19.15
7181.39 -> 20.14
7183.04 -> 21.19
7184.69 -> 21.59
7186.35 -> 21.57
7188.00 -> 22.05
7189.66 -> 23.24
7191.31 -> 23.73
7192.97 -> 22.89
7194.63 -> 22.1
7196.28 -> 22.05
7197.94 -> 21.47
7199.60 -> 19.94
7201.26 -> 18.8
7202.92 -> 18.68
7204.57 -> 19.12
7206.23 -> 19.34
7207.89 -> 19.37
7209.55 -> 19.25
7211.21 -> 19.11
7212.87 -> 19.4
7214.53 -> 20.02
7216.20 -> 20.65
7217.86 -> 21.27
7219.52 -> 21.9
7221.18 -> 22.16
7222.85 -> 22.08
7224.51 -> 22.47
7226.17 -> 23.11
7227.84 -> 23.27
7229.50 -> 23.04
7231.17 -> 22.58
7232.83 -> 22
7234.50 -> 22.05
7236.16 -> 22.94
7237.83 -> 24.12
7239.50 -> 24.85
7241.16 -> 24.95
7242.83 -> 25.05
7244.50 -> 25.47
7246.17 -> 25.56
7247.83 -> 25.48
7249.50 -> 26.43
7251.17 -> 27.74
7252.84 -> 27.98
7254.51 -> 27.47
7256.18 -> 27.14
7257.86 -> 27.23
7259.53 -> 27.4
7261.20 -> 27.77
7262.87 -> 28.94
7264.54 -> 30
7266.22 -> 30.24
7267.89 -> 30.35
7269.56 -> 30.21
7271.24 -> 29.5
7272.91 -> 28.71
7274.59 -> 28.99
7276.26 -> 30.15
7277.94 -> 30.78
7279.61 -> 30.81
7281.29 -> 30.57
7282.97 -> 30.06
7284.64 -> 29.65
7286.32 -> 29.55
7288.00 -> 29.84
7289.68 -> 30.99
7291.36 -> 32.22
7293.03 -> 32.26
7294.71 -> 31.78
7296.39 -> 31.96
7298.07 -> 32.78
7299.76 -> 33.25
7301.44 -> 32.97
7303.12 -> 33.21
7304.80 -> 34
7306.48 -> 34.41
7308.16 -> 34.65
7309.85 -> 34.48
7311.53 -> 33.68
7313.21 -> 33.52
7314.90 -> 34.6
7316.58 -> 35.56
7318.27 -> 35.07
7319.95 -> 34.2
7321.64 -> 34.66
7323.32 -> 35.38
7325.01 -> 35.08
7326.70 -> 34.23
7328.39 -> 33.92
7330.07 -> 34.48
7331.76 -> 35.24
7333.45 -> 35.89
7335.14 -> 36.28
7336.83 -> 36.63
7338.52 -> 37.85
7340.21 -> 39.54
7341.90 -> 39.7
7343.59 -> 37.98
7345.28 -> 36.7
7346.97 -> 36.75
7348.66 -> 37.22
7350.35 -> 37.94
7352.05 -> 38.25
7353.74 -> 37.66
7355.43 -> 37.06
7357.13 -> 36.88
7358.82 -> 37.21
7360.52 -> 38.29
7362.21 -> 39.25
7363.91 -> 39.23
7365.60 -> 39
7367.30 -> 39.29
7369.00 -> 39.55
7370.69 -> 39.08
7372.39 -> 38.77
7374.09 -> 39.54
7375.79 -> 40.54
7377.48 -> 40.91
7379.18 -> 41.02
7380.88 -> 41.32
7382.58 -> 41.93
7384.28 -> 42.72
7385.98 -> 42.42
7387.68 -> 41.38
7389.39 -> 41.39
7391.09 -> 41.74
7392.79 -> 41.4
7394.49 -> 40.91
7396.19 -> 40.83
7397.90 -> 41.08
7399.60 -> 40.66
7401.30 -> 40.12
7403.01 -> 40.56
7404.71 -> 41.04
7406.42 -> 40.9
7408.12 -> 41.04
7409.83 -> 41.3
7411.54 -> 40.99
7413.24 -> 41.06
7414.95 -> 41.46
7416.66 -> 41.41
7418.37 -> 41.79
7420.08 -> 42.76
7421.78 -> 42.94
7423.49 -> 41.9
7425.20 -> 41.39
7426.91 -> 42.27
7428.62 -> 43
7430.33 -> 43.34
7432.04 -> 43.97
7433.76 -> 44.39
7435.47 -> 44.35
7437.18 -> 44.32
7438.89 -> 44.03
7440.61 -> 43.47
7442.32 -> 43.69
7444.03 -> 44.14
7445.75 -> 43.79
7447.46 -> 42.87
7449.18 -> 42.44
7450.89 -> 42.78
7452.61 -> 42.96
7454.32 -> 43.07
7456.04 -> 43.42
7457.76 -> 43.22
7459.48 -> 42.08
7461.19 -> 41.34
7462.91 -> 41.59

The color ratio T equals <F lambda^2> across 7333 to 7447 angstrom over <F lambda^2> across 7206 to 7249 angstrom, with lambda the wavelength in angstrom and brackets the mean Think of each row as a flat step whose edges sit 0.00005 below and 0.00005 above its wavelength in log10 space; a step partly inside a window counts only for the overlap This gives 1.9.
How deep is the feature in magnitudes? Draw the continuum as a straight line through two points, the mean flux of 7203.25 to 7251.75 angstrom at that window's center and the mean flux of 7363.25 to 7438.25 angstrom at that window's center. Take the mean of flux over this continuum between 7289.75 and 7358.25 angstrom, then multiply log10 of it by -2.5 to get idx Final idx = -0.07 mag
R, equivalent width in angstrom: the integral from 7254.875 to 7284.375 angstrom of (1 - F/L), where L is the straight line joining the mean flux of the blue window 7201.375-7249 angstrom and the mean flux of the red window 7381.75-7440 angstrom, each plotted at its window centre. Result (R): -2.7 angstrom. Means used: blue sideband 22.1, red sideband 42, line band 29.3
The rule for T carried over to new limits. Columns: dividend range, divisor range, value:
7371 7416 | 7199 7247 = 1.97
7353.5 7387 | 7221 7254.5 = 1.69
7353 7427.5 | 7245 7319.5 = 1.36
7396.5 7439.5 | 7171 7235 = 2.14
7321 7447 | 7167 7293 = 1.72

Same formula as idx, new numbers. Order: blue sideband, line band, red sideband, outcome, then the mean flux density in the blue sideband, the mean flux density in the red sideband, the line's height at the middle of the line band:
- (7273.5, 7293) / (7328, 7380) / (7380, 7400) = -0.01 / 30.4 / 41.5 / 37.8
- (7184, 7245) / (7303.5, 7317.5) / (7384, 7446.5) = -0.09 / 21.8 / 42.2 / 31.5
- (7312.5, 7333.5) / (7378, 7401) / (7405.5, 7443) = -0.04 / 34.7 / 42.5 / 39.8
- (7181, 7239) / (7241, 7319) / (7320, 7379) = -0.03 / 21.4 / 37.5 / 29.5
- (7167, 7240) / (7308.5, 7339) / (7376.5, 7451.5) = -0.06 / 21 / 42.1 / 33.1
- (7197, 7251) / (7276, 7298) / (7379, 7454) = -0.08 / 22.1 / 42.2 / 28.7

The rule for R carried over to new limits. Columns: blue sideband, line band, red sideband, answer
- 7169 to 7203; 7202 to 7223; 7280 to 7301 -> 2.8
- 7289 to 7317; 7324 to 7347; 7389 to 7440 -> -0.4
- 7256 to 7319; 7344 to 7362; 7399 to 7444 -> -0.4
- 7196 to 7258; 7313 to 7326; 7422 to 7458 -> -1.3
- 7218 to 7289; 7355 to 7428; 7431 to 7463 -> -4.1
